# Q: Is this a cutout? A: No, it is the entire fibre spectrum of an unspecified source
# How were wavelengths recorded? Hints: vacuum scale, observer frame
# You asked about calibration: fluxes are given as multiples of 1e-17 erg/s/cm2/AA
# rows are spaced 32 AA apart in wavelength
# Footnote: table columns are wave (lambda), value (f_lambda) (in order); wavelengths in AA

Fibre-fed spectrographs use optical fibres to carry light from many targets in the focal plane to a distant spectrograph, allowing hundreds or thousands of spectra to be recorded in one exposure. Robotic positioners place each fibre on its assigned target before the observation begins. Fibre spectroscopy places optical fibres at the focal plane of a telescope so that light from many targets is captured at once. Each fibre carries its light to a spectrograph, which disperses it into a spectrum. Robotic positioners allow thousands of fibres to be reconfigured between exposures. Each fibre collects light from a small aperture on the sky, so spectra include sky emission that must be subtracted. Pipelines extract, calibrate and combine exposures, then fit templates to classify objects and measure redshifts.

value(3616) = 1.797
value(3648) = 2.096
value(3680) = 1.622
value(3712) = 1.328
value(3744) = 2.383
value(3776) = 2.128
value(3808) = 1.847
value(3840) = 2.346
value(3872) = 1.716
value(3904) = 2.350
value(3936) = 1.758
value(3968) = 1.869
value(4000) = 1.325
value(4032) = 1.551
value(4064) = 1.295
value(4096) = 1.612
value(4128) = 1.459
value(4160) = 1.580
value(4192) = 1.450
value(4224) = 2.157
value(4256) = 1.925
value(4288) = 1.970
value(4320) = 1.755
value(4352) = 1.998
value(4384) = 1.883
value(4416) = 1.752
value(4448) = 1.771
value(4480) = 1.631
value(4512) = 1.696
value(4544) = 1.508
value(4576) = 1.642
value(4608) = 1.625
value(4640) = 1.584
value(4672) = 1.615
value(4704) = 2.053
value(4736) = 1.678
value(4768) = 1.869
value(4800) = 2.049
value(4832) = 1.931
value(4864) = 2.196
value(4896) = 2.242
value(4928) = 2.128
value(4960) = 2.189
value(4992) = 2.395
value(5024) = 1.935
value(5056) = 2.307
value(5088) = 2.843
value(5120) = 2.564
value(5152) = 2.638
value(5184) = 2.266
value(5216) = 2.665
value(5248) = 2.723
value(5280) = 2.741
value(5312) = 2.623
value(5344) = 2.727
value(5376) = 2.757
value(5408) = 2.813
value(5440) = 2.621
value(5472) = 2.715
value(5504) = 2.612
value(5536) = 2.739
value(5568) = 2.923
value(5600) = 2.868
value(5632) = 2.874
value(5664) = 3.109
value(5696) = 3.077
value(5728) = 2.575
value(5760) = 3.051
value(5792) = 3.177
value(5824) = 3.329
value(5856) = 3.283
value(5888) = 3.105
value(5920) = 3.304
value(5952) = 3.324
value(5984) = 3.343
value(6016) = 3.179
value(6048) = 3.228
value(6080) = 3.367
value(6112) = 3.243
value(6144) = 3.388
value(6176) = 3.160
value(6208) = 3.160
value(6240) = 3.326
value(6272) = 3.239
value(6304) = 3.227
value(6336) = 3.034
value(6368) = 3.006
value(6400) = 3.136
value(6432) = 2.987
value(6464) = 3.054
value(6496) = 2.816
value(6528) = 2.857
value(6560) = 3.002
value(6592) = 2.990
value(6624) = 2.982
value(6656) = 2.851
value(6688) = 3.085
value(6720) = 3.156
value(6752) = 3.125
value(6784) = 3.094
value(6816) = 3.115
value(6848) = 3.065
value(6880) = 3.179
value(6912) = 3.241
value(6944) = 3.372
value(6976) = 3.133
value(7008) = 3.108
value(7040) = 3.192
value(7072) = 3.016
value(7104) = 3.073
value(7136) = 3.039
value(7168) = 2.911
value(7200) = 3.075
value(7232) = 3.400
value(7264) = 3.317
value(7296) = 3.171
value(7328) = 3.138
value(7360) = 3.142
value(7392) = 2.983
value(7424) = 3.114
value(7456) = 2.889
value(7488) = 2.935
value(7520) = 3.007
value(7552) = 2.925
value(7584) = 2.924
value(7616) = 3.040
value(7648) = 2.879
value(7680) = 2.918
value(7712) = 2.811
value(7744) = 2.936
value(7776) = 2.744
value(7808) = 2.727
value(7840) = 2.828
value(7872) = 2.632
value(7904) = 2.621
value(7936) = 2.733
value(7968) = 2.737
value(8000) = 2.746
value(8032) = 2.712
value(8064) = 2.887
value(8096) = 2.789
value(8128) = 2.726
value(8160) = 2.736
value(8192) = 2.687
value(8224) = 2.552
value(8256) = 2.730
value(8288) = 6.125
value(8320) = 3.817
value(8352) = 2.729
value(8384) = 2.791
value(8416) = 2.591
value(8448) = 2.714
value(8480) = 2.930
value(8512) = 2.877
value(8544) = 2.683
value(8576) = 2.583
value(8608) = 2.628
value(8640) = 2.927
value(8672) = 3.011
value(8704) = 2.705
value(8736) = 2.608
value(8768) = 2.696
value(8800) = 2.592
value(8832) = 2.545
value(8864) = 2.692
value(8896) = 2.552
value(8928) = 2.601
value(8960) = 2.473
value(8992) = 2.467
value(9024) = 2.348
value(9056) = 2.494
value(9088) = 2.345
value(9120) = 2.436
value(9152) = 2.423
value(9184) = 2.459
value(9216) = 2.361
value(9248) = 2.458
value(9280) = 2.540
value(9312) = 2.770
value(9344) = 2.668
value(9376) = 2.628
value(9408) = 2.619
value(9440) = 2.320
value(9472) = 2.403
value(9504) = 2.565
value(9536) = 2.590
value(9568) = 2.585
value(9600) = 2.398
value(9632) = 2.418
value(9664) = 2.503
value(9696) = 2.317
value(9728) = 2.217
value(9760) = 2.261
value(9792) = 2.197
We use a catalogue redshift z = 0.26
